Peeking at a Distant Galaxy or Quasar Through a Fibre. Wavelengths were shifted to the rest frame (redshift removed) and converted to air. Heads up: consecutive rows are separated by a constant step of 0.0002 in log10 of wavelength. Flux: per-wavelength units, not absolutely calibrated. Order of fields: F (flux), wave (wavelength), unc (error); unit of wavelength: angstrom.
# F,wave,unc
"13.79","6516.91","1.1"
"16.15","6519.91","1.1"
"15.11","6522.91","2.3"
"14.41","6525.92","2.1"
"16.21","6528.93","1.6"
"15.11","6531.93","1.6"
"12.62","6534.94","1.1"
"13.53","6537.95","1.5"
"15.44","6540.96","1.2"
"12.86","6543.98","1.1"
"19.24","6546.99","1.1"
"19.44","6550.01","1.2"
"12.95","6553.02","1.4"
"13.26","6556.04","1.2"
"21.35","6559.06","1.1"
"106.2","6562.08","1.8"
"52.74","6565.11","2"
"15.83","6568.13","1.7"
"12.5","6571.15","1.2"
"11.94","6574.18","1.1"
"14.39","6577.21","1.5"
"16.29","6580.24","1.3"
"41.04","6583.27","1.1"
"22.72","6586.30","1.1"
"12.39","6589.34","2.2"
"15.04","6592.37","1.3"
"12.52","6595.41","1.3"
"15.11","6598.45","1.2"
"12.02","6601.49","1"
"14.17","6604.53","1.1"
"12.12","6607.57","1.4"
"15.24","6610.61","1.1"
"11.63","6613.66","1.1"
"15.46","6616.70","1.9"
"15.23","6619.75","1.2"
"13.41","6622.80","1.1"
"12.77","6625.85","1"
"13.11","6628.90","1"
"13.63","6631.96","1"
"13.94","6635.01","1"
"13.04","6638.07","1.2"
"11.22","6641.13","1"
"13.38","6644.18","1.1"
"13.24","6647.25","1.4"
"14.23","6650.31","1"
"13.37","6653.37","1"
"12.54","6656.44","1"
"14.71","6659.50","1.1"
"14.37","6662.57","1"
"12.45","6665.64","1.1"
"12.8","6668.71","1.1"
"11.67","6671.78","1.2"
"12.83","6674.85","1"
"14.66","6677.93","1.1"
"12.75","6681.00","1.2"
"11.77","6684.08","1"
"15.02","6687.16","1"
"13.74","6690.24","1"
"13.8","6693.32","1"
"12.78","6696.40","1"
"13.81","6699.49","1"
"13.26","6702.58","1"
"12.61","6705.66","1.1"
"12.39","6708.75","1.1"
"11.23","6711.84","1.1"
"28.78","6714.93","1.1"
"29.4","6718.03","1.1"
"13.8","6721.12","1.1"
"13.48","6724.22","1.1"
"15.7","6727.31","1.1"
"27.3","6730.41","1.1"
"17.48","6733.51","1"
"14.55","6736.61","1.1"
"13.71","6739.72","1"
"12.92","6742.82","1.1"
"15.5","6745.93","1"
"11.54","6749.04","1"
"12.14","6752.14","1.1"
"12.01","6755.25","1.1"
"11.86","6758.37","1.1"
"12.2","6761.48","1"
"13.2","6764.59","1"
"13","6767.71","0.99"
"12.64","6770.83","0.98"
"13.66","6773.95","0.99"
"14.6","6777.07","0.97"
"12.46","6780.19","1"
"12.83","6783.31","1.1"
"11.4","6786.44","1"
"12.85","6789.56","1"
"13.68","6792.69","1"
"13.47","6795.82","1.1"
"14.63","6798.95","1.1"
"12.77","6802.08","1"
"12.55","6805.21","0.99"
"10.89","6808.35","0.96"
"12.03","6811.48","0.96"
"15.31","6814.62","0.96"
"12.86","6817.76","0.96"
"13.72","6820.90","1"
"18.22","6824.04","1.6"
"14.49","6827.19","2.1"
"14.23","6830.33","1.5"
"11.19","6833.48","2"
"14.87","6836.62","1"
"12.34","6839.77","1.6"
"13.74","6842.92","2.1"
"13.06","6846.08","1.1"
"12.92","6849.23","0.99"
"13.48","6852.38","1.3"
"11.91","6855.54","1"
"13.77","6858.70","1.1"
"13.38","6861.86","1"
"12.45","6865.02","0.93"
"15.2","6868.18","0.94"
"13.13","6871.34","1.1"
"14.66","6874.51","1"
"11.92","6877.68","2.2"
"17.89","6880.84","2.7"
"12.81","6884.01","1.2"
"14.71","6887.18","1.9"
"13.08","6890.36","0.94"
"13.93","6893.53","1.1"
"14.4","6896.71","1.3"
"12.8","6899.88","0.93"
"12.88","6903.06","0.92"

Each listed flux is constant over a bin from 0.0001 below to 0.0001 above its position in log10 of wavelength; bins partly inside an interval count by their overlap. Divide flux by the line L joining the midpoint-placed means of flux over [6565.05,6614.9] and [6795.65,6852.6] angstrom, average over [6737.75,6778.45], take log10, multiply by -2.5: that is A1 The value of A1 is 0.12 mag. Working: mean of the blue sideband 17.1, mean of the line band 13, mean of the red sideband 13.5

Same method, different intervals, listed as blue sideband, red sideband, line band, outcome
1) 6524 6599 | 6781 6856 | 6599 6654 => 0.40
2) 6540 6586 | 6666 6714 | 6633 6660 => 0.30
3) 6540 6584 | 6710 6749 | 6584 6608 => 0.48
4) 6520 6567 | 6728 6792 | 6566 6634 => 0.33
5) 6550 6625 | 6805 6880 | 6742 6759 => 0.26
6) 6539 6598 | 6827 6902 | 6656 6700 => 0.43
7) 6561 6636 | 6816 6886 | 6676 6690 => 0.30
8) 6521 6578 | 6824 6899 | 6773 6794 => 0.21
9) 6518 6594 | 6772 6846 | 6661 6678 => 0.35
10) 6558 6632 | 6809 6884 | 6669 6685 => 0.40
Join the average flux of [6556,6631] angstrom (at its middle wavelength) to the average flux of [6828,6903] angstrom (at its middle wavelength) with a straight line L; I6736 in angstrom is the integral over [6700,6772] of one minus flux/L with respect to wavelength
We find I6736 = 7.7 angstrom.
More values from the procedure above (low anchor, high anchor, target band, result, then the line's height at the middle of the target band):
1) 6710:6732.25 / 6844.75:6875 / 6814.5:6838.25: 0.99 angstrom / 14.9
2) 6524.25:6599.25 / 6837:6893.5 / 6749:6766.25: 4.38 angstrom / 16.4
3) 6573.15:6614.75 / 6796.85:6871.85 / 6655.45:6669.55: 1.86 angstrom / 15.5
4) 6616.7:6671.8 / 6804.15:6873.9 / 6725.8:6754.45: -4.53 angstrom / 13.4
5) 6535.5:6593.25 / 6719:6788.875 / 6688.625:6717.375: 2.41 angstrom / 16.6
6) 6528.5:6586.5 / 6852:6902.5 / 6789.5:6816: 4.72 angstrom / 16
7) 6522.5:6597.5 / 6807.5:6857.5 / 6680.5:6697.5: 4.16 angstrom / 17.7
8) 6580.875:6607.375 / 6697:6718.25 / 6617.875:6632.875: 3.20 angstrom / 17.4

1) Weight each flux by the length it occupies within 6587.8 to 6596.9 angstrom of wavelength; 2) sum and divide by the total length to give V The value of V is 13.3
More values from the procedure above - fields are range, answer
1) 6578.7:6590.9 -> 23.1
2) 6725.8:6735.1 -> 20.2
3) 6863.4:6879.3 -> 13.5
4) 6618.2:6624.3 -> 14.3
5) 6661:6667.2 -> 13.4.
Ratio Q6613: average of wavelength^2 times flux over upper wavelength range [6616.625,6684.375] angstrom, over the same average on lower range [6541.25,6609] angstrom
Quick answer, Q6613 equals 0.62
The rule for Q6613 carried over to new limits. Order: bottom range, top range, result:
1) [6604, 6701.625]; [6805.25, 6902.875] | 1.08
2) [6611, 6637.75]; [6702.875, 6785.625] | 1.13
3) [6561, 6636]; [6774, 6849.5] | 0.72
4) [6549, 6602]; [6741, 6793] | 0.57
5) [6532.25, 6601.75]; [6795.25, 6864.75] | 0.66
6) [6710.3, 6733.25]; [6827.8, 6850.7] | 0.69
